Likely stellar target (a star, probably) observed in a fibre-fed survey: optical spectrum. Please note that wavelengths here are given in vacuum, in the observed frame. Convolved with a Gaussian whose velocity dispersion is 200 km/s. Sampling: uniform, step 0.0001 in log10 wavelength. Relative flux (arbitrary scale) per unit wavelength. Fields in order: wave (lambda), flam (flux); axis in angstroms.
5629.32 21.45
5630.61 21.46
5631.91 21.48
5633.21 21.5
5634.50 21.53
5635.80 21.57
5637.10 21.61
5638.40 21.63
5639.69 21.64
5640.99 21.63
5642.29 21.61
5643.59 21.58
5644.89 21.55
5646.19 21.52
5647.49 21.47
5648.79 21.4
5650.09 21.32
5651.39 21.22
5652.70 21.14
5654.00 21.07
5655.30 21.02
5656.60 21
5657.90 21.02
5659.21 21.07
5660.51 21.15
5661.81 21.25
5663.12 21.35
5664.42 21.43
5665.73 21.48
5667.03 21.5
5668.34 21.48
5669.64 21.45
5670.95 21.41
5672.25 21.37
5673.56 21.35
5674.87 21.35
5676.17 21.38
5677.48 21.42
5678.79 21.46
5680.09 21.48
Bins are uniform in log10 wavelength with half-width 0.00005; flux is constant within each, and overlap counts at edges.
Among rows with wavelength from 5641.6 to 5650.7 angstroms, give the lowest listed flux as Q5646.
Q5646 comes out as 21.32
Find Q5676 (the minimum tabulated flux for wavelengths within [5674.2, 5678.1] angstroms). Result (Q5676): 21.35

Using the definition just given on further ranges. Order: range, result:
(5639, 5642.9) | 21.61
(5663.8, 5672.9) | 21.37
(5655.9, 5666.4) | 21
